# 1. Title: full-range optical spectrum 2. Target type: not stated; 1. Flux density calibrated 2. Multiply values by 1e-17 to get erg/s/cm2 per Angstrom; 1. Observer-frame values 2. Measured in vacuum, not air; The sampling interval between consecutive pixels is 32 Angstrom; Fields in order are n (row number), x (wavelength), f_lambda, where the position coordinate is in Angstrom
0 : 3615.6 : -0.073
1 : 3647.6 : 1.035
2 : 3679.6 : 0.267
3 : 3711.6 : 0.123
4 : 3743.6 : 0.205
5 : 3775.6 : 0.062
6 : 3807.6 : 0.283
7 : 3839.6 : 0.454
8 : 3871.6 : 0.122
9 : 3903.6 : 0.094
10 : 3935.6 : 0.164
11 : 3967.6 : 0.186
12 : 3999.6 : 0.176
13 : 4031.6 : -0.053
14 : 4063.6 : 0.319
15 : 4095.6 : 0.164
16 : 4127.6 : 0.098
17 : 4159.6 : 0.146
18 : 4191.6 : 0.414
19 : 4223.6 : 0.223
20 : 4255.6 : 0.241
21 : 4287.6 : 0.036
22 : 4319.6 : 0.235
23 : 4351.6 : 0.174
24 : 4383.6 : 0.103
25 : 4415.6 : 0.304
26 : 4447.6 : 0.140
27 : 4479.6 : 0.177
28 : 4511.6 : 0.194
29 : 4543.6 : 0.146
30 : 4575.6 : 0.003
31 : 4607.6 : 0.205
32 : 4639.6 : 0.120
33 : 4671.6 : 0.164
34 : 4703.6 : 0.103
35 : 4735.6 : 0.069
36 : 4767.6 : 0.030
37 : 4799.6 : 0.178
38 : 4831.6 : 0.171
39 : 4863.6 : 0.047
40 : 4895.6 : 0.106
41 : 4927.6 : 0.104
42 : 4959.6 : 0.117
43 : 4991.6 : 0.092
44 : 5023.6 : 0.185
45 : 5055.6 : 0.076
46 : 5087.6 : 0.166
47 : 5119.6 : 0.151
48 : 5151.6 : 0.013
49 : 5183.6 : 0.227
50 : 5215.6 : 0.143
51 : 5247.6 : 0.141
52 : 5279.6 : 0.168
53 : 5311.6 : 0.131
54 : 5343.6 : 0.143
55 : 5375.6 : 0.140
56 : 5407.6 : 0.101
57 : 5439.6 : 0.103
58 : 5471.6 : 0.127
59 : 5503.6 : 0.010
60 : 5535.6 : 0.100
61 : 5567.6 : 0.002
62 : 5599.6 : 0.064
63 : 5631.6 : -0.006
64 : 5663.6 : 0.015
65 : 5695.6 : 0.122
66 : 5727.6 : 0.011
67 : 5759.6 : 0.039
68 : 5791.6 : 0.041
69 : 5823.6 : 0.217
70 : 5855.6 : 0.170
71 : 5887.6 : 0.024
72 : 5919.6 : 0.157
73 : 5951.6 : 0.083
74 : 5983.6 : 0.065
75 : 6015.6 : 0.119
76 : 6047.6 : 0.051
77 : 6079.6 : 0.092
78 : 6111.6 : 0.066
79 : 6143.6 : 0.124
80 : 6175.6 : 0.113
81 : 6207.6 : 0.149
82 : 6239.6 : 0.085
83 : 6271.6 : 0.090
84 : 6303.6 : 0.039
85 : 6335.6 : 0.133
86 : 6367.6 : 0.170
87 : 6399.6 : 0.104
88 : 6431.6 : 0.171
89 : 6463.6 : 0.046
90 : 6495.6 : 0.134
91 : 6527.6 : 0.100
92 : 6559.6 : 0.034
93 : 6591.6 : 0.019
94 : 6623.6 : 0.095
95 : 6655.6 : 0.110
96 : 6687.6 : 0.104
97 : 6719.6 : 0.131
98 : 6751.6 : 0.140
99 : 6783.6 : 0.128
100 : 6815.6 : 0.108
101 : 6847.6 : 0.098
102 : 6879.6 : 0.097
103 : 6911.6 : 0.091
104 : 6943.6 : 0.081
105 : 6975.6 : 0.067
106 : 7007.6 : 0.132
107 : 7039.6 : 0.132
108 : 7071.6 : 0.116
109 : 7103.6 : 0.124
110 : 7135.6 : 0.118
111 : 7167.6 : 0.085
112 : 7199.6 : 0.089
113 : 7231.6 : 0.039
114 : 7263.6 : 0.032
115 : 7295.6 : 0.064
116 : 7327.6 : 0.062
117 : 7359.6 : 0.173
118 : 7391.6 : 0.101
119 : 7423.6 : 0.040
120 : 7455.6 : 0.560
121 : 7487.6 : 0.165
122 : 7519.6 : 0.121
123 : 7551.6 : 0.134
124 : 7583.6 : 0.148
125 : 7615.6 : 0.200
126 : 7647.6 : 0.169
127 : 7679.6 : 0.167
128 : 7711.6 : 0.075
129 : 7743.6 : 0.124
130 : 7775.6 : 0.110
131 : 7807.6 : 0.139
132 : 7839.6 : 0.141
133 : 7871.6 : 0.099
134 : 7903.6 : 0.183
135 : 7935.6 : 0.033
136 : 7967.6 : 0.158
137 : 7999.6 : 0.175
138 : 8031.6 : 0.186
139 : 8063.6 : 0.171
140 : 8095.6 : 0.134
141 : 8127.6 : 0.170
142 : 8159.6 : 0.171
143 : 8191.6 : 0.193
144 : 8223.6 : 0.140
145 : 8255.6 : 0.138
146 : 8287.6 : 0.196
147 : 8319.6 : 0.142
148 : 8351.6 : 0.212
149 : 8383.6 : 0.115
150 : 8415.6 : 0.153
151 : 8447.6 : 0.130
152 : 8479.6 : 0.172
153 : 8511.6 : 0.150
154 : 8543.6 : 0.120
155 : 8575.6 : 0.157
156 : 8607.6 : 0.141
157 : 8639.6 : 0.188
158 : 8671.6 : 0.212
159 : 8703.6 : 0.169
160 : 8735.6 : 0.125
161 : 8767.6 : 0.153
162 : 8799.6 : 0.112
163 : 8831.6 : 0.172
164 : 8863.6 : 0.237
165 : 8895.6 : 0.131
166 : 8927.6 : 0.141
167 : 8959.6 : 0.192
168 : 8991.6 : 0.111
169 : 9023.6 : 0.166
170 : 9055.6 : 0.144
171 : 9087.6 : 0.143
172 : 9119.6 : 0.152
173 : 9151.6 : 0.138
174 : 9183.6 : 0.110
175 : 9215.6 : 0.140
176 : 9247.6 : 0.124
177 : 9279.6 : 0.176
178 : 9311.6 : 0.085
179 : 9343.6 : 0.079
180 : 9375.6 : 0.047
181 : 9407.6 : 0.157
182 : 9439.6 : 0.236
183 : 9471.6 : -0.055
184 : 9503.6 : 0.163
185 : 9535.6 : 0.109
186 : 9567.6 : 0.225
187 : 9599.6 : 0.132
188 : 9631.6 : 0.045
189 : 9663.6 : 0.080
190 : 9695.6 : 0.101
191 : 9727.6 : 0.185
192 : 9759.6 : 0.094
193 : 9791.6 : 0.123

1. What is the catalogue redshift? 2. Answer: 1.00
